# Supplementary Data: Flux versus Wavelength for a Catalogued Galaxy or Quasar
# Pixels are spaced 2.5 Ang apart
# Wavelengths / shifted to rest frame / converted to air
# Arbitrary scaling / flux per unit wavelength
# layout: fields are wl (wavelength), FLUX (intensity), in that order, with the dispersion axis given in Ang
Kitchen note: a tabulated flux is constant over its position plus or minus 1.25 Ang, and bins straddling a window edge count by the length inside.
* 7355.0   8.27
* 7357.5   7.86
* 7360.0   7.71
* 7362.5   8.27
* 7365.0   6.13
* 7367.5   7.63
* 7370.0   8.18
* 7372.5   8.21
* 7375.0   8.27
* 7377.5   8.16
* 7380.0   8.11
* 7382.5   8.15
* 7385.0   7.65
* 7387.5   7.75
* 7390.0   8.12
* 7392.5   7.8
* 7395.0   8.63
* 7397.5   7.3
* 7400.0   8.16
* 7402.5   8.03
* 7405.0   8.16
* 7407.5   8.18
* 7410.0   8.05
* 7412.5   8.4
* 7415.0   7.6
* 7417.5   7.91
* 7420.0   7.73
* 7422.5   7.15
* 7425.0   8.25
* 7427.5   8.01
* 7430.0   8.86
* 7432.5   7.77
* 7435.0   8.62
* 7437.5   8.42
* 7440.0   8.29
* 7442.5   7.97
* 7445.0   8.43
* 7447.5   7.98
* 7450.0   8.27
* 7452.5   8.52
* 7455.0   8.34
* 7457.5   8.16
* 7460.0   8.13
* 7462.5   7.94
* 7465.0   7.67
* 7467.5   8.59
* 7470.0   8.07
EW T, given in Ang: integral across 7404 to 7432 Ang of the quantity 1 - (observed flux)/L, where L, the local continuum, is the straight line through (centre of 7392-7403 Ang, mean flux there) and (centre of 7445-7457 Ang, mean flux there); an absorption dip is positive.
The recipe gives 0.3 Ang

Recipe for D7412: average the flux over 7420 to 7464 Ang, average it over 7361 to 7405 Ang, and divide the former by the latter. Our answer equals 1.03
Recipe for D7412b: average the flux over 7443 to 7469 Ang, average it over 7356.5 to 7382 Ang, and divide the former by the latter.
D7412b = 1.0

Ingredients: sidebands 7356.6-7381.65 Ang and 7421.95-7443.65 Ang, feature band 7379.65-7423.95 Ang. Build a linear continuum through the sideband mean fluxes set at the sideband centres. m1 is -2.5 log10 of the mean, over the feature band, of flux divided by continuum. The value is 0.01 mag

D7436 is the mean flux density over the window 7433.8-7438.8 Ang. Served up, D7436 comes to 8.52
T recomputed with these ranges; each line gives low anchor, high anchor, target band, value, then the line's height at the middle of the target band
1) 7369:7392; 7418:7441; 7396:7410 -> 0.17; 8.08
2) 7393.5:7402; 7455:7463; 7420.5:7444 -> -0.16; 8.08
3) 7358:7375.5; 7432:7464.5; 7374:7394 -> -0.39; 7.85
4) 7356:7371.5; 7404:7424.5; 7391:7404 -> -0.28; 7.82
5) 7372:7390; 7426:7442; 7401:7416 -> 0.19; 8.18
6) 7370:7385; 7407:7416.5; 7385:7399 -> 0.34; 8.1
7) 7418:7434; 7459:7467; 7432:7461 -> -1.04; 7.97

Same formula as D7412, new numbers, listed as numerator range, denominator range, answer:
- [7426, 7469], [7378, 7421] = 1.03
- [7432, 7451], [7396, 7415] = 1.03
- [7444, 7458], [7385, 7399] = 1.05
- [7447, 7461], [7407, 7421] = 1.03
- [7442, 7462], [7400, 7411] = 1.01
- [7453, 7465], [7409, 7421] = 1.02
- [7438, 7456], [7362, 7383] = 1.05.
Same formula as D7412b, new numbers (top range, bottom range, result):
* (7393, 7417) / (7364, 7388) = 1.03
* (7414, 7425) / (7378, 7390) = 0.96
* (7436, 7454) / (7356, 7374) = 1.07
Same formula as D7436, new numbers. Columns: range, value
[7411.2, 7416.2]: 8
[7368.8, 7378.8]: 8.2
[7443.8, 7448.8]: 8.2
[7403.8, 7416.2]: 8.08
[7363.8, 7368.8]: 6.9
